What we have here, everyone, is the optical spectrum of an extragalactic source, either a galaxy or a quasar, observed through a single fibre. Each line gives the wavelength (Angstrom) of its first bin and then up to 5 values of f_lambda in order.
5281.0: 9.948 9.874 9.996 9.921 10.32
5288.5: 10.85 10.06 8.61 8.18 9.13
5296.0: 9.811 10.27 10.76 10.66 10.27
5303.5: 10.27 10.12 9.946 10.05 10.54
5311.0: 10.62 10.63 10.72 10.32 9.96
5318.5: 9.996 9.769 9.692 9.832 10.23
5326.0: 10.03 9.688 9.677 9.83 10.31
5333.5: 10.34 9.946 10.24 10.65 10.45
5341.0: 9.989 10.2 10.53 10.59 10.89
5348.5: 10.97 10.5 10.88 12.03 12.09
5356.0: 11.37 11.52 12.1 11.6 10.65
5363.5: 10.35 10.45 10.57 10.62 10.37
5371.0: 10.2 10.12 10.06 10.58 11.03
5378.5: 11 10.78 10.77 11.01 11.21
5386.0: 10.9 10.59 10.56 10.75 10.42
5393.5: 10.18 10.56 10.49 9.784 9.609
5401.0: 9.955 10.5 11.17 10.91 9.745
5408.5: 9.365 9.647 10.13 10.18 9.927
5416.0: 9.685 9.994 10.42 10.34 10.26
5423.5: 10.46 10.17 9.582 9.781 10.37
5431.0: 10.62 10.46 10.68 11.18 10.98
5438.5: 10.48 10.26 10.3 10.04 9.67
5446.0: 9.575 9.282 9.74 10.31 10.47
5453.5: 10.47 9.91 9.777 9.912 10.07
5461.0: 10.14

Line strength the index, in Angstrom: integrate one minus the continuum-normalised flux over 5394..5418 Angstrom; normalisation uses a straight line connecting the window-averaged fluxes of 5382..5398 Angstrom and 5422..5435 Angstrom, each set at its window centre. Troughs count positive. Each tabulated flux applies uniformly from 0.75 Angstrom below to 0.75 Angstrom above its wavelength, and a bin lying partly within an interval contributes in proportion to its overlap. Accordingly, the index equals 0.9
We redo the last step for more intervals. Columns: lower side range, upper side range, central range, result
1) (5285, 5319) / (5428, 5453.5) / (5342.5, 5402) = -3.2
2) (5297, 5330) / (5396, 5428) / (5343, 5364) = -2.1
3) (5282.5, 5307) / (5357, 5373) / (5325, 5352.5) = 0.4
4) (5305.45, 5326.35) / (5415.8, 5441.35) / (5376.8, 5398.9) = -0.8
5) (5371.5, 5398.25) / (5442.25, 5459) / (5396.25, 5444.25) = 0.1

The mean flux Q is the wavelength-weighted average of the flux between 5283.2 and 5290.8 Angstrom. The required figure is 10.2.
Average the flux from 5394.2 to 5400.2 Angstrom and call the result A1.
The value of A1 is 10.1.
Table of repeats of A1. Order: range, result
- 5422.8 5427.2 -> 10.1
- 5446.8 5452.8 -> 9.96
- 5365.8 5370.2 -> 10.5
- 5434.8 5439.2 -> 10.9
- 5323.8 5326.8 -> 10.1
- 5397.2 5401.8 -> 9.8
